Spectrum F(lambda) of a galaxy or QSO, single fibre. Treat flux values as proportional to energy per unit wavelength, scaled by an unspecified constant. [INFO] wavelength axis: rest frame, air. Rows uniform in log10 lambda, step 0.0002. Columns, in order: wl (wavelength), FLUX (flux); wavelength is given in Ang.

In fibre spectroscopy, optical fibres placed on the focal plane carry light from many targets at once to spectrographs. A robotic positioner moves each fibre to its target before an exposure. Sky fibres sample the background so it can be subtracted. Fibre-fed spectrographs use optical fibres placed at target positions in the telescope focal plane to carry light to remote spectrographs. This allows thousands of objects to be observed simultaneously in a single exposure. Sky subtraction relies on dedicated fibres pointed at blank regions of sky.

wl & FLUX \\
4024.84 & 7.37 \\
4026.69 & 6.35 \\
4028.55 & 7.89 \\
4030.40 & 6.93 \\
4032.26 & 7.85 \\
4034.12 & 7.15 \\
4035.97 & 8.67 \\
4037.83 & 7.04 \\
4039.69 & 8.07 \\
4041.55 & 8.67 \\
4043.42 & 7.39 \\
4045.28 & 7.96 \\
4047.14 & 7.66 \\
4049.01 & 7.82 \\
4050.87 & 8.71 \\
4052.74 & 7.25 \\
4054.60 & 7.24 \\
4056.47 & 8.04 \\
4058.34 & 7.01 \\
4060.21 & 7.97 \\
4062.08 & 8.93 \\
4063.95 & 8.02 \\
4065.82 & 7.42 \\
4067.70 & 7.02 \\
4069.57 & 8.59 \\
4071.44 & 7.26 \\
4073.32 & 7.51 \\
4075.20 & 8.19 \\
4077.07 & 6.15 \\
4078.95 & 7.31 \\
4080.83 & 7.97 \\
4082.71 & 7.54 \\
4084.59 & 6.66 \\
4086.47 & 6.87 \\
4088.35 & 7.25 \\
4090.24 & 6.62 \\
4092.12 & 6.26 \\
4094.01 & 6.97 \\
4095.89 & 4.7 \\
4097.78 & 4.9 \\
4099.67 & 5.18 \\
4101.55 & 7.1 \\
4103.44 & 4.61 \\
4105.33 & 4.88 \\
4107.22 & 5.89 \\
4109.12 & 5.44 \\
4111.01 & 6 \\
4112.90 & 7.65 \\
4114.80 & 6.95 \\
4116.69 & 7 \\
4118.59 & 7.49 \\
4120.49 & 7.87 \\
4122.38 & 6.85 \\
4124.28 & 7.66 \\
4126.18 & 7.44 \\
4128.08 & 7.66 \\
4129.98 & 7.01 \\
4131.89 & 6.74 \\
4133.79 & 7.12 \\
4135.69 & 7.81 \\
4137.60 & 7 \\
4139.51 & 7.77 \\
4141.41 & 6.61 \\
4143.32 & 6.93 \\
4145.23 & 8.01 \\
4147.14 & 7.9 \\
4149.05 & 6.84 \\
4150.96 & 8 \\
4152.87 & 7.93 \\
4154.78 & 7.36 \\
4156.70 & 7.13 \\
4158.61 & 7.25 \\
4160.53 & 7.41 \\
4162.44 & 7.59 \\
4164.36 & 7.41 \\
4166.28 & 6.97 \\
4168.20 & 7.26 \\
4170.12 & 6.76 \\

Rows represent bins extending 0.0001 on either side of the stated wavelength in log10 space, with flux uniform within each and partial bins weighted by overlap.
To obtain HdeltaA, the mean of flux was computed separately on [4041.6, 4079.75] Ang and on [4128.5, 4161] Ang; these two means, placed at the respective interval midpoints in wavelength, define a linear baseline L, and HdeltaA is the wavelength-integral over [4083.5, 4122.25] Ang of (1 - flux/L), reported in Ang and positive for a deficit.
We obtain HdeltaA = 6.1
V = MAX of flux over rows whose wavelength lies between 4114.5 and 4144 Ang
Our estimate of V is 7.87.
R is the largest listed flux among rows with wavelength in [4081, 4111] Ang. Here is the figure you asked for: 7.54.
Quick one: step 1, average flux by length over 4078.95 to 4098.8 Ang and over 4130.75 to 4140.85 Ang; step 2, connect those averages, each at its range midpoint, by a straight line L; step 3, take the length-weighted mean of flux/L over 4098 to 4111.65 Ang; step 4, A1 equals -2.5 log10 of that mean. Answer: 0.23 mag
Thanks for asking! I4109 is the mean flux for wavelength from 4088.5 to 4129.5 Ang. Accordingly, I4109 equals 6.46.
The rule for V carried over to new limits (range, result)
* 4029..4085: 8.93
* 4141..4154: 8.01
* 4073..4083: 8.19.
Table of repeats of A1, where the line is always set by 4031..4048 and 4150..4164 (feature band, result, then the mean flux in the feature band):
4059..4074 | -0.01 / 7.83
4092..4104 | 0.33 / 5.67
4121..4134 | 0.05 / 7.24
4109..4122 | 0.09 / 7.01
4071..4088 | 0.06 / 7.27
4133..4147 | 0.03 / 7.36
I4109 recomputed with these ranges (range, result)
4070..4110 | 6.47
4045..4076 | 7.79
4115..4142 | 7.29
